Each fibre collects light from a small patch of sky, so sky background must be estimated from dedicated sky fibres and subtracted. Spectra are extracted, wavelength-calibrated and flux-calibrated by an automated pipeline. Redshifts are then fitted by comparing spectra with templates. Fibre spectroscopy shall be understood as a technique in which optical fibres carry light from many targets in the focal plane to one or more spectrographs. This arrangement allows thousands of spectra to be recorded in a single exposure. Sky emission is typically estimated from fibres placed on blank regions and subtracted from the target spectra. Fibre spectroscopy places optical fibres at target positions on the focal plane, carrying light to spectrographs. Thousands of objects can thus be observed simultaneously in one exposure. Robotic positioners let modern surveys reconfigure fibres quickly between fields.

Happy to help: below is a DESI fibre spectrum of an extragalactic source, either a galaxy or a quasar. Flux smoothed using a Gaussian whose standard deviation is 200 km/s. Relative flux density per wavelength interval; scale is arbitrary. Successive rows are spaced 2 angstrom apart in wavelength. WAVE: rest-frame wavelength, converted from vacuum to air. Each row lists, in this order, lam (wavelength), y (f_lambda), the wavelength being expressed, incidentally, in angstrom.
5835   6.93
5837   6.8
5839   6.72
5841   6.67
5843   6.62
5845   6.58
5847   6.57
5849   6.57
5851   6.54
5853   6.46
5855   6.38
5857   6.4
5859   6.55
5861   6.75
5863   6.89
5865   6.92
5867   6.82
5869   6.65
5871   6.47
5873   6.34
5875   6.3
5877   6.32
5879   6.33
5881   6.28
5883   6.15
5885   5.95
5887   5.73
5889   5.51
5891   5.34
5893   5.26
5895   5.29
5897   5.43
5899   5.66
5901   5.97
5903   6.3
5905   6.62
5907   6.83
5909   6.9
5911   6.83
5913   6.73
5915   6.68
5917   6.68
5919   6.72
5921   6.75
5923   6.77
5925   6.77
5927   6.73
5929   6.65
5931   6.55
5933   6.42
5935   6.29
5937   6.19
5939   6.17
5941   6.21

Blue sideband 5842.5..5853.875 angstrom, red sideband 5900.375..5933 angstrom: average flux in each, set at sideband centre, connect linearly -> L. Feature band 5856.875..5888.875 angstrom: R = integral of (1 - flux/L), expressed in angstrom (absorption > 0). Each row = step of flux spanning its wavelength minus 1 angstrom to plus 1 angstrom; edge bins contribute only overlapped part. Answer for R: 0.91 angstrom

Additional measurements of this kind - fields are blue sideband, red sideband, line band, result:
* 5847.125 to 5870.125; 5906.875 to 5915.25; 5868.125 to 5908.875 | 4.1 angstrom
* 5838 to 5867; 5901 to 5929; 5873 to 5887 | 1.0 angstrom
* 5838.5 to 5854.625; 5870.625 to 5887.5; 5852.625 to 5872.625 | -0.7 angstrom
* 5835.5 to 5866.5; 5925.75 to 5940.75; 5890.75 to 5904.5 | 1.8 angstrom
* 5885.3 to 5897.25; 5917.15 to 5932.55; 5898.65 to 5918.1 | -1.5 angstrom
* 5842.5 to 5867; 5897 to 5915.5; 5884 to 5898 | 2.1 angstrom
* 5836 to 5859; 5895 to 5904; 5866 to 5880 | -0.6 angstrom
